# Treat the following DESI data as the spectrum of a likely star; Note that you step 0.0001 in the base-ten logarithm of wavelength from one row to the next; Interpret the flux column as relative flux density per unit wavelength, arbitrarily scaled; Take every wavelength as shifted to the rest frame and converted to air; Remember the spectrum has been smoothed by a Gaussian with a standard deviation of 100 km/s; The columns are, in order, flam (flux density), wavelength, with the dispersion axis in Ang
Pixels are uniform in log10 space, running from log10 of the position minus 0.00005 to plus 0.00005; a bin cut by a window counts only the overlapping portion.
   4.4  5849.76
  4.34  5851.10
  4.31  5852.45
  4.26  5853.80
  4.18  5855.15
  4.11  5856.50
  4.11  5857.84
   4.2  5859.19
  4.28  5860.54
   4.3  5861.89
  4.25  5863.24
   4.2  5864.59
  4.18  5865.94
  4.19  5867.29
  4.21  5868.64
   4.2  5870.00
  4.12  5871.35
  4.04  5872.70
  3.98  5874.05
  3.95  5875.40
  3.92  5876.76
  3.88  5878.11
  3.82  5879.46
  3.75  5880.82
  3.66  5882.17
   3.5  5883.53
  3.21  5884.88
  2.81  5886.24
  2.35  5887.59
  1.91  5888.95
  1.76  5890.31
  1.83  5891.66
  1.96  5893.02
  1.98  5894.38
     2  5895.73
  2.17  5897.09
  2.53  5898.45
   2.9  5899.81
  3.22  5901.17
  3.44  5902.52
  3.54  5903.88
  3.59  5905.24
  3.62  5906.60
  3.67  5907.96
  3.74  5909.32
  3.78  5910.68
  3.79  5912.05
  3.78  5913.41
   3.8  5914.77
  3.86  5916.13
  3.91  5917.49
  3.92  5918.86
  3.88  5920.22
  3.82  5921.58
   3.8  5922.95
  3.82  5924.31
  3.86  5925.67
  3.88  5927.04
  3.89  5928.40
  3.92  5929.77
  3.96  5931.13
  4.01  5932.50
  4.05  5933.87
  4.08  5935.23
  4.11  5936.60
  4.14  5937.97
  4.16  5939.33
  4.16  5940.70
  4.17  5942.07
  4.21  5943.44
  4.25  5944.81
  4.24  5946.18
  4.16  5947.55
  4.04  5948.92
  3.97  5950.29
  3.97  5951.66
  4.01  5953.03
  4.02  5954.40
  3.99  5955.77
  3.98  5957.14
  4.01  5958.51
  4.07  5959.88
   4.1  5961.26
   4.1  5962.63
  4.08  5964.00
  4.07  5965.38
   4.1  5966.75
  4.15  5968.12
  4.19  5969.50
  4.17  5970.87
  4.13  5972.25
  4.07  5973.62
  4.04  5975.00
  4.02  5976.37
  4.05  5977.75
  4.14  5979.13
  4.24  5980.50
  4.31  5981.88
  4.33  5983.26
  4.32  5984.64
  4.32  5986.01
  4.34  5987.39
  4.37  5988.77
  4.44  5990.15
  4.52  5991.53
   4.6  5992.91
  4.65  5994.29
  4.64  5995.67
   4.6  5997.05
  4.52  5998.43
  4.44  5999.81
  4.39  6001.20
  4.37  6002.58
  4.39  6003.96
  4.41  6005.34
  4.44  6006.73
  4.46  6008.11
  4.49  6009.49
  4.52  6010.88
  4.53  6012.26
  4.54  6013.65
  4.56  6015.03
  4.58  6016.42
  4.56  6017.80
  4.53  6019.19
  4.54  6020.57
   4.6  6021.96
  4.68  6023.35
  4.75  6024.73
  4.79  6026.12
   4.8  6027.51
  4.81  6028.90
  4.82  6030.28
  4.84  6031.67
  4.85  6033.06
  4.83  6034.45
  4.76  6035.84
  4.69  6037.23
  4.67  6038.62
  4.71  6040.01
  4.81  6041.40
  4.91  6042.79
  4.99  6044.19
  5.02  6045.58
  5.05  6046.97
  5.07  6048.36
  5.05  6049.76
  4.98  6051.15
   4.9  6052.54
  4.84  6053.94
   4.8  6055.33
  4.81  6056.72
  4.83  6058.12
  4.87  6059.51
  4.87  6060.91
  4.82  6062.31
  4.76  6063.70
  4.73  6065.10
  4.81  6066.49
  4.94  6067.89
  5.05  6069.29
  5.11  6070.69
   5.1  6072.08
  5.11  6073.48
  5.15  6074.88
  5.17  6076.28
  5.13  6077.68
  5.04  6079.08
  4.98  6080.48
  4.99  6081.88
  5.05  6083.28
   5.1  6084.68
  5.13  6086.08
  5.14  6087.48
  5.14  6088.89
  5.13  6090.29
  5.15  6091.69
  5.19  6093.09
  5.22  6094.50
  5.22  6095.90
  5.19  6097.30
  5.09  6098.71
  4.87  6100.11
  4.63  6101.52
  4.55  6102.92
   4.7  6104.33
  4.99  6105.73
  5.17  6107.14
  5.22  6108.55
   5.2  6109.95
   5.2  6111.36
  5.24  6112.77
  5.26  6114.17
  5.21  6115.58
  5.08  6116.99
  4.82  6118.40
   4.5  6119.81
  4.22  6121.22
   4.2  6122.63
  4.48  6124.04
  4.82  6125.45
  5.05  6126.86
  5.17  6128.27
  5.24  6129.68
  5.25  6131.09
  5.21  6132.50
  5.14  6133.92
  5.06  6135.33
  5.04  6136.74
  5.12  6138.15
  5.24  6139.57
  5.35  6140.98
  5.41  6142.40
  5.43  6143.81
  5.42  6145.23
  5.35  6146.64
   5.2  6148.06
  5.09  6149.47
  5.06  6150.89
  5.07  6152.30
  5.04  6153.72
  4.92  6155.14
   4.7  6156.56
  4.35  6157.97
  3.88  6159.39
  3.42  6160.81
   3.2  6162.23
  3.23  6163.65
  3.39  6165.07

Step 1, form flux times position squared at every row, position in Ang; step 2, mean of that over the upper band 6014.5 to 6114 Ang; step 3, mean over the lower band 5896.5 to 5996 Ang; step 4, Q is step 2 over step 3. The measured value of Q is 1.29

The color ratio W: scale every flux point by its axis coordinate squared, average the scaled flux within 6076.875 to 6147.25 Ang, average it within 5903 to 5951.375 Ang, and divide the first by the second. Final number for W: 1.4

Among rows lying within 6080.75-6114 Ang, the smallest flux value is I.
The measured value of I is 4.55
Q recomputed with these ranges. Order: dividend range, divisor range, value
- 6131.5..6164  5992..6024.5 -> 1.12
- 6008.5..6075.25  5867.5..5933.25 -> 1.46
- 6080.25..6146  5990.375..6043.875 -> 1.13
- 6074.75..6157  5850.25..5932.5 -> 1.51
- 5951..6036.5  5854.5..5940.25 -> 1.26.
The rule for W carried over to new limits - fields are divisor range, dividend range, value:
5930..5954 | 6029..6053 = 1.23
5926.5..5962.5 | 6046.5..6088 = 1.28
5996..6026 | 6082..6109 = 1.15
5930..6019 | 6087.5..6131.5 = 1.22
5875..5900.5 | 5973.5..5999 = 1.59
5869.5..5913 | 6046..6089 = 1.65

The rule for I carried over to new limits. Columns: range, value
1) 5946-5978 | 3.97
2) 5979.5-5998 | 4.24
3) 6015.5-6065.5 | 4.53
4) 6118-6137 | 4.2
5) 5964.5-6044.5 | 4.02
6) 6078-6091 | 4.98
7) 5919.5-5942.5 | 3.8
